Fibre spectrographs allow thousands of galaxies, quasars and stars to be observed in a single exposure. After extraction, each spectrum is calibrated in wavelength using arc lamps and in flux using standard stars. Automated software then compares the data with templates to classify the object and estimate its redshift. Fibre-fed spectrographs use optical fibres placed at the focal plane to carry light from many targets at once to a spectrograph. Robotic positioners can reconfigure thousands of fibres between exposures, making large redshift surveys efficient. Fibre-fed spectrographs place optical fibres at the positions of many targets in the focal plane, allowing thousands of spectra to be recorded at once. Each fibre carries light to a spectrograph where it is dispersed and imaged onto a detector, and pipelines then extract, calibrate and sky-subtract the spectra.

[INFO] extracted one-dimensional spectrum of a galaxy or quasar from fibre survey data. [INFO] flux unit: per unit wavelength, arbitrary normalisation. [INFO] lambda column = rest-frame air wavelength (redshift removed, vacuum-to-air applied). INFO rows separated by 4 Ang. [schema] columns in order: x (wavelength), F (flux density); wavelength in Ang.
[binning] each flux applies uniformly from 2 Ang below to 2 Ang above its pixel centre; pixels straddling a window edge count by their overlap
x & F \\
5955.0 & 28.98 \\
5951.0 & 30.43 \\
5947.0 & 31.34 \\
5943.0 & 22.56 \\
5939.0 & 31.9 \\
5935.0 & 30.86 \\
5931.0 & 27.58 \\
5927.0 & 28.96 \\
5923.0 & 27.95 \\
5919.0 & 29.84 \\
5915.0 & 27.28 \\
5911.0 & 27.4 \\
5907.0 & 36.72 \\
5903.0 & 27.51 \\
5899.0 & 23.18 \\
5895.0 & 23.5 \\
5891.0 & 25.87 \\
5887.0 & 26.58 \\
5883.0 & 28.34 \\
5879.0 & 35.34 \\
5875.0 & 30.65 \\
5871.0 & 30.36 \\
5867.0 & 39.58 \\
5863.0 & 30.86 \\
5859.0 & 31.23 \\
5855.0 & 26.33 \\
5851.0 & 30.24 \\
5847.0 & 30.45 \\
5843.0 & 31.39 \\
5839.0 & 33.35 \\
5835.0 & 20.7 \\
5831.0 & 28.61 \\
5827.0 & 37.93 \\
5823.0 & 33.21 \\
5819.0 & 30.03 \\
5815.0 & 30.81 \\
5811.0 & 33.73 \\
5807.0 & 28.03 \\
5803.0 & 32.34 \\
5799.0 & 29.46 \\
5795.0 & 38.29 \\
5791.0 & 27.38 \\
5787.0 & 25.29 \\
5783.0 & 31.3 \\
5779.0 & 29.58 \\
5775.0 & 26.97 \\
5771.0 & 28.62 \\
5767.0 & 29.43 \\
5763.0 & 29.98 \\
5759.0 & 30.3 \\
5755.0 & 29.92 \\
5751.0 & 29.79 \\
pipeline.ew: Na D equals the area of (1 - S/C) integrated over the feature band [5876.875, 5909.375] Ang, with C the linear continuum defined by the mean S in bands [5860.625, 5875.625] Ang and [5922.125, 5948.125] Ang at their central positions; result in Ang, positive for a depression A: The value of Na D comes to 3.1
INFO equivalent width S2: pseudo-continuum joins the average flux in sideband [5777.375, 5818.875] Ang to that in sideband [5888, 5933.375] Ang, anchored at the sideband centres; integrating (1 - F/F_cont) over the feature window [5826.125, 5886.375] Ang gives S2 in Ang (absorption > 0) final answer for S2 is -3.4 Ang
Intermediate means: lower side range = 30.6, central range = 30.8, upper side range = 27.8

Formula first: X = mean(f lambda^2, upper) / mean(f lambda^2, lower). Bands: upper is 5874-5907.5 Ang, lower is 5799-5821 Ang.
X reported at 0.94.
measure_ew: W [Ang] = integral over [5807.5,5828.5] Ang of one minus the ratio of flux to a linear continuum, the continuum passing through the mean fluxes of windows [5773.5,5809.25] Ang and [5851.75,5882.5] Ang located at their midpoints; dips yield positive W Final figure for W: -1.4 Ang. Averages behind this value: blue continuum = 29.9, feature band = 32.7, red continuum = 31.8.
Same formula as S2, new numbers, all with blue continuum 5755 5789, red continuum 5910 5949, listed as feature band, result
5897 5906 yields 0.65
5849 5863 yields -0.35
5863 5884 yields -3.03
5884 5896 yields 1.24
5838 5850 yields -1.11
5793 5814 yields -2.46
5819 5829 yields -1.94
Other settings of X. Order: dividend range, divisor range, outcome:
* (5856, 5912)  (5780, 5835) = 0.99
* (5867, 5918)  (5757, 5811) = 1.01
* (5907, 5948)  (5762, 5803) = 1.02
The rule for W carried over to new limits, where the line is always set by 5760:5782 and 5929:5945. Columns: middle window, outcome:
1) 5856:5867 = -1.4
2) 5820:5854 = -2.2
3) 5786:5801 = -0.8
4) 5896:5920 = 0.0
